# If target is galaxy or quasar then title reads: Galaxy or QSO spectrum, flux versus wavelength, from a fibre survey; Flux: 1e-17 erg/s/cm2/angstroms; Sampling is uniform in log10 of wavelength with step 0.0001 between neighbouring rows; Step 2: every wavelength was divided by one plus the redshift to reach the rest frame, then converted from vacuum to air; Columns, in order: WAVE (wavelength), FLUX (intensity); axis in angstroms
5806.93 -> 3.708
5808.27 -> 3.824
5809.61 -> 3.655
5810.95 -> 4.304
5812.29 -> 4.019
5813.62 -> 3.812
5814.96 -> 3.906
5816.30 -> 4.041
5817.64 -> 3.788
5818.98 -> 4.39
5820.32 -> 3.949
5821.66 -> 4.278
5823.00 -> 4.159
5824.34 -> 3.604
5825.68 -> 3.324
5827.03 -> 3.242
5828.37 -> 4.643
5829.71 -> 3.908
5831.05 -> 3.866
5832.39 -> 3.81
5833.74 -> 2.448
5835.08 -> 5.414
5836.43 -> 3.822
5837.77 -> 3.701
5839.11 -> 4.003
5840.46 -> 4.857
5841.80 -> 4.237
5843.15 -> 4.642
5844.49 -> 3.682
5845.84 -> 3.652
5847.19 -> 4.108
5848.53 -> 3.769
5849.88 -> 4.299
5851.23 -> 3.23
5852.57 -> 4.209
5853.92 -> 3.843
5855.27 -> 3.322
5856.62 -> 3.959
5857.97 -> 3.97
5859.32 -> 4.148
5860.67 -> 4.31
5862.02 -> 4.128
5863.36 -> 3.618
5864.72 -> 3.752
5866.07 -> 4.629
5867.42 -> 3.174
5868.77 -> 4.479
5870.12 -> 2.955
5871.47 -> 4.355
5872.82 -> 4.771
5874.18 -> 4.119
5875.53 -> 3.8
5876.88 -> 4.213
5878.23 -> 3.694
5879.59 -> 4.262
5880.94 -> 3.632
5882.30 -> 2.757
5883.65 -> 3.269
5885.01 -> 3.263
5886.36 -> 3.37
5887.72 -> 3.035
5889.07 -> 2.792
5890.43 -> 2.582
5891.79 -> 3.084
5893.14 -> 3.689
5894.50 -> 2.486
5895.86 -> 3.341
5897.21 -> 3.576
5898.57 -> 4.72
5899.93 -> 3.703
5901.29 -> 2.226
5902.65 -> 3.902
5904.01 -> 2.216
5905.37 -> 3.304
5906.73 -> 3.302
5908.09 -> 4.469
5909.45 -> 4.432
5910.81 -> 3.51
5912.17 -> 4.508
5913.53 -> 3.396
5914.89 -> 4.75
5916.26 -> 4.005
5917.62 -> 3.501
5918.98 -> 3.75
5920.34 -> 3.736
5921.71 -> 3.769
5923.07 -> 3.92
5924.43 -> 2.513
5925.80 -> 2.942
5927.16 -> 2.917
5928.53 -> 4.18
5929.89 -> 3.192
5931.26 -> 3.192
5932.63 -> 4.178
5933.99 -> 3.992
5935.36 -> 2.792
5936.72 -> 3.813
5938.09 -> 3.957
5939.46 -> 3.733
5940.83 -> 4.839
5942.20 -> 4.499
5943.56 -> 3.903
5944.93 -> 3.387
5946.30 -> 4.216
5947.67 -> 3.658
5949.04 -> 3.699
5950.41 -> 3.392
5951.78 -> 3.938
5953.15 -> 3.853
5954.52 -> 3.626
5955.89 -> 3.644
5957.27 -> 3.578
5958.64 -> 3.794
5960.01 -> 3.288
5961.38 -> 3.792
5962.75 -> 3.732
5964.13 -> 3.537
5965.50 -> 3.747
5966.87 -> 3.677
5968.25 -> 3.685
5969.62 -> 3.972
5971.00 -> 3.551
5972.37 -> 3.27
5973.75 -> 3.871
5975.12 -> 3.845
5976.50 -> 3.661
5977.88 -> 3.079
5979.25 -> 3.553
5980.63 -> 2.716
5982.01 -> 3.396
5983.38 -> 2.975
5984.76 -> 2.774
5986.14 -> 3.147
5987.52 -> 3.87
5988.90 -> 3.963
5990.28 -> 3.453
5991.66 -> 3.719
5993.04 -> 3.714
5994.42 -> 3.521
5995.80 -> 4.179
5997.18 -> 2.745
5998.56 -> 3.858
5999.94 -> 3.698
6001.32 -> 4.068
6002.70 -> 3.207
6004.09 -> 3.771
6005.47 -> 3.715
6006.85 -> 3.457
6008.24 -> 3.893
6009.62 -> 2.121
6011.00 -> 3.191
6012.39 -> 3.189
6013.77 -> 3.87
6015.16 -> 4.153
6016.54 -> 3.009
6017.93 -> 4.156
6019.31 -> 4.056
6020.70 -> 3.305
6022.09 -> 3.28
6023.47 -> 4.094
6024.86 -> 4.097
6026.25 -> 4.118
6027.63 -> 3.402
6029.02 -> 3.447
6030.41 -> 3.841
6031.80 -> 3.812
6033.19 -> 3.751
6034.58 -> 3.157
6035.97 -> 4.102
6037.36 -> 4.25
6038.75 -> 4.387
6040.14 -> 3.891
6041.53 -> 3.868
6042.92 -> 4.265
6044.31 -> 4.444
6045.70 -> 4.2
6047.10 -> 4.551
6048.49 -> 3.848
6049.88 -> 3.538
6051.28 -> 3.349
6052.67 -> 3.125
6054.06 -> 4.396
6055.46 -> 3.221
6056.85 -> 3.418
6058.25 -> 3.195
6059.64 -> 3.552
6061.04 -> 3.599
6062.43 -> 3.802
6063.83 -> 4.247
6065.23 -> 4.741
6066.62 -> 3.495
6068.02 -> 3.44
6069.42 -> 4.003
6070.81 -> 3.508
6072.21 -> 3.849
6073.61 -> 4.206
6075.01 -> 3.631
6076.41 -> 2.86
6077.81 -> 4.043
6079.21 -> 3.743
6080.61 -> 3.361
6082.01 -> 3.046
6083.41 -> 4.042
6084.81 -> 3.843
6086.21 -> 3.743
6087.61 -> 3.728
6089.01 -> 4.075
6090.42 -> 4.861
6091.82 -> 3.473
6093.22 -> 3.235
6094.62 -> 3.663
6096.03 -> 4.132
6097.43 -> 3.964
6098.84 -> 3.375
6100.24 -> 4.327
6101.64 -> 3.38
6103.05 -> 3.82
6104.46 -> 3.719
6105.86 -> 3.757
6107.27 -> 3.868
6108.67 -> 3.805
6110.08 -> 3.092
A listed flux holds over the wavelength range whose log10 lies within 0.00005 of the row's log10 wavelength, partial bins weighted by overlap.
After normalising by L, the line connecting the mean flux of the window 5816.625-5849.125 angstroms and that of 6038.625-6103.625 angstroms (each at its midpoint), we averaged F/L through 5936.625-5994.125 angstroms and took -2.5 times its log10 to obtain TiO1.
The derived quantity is 0.064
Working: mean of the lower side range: 3.97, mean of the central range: 3.65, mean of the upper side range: 3.79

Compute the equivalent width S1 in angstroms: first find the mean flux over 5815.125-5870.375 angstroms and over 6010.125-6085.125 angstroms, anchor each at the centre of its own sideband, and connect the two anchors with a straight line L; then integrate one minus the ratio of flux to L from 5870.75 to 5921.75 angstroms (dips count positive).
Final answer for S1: 3.7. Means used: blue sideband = 3.94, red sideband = 3.75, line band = 3.61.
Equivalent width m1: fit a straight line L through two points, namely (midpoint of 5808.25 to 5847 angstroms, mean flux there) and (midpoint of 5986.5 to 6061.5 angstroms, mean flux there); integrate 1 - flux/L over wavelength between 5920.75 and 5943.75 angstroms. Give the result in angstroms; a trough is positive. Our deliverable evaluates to 1.0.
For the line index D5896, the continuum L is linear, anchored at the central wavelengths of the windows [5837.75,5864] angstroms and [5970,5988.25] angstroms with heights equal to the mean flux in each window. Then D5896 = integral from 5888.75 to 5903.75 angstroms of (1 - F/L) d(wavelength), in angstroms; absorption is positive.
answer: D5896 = 2.0 angstroms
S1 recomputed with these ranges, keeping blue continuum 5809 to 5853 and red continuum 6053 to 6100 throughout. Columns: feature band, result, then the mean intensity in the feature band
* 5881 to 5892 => 2.4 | 3.05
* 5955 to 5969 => 0.7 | 3.65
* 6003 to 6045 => 0.6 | 3.73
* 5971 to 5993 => 2.3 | 3.43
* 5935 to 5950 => -0.1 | 3.88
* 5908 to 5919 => -0.4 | 4.03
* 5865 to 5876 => -0.3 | 4.03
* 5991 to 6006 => 0.6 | 3.65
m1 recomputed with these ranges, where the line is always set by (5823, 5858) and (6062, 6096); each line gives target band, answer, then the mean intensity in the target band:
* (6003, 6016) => 1.2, 3.47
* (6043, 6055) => -0.4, 3.93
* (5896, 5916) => 0.8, 3.71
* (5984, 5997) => 0.9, 3.56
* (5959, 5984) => 2.1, 3.53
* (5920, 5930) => 1.2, 3.4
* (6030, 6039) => -0.2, 3.88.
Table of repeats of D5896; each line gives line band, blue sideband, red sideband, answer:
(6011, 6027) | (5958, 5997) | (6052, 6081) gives -0.5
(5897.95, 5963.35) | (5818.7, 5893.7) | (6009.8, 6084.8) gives 1.7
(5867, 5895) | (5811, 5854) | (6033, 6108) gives 2.9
